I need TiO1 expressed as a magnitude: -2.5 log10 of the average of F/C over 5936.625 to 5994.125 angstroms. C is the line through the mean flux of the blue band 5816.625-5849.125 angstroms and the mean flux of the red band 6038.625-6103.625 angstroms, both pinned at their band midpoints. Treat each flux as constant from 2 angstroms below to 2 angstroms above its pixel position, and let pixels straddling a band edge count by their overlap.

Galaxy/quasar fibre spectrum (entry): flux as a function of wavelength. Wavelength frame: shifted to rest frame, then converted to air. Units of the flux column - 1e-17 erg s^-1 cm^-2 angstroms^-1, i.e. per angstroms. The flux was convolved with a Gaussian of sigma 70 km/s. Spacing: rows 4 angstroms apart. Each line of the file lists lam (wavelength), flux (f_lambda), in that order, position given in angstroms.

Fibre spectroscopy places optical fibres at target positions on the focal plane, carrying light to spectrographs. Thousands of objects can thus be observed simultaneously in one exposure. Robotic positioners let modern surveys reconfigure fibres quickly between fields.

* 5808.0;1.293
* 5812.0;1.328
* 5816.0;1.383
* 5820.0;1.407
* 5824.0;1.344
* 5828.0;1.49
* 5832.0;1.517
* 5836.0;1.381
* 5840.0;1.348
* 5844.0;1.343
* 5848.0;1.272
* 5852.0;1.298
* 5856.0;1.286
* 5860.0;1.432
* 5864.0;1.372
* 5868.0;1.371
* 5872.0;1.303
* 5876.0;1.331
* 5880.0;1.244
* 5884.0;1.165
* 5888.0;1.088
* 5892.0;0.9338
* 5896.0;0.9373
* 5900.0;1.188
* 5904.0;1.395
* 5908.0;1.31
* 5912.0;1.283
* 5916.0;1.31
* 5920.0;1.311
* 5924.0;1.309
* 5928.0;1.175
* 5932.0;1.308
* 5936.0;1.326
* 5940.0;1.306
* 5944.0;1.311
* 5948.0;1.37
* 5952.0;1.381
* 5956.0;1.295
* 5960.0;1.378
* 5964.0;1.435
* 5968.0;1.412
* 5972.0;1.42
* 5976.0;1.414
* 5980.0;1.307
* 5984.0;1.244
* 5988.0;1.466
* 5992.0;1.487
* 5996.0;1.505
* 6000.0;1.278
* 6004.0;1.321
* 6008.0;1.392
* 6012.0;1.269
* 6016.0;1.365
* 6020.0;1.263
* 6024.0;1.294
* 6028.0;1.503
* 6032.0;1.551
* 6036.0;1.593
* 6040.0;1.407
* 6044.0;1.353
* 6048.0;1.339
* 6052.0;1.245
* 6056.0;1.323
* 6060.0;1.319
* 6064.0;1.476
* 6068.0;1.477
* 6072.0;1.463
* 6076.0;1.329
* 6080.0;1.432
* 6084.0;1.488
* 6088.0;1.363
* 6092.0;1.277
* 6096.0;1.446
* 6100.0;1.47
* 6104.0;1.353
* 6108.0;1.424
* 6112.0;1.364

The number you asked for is 0.01 mag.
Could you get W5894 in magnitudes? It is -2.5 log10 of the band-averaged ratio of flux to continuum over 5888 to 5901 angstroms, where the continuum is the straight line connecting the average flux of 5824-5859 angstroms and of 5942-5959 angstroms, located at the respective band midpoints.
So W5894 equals 0.31 mag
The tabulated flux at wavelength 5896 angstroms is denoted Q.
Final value 0.9373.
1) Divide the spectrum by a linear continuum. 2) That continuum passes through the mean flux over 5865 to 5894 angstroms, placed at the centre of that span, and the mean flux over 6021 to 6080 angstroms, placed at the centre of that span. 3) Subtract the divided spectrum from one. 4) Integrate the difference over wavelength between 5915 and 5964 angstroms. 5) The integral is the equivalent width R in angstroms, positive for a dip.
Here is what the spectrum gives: -1.58 angstroms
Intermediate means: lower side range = 1.21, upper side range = 1.4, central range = 1.32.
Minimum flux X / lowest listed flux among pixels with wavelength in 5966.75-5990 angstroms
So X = 1.244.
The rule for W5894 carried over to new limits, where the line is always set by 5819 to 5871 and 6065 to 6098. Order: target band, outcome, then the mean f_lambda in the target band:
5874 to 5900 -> 0.22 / 1.12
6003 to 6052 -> 0.02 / 1.38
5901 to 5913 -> 0.05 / 1.32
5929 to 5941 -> 0.07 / 1.3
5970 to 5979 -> -0.01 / 1.4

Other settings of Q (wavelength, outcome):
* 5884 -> 1.165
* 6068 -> 1.477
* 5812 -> 1.328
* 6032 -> 1.551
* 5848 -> 1.272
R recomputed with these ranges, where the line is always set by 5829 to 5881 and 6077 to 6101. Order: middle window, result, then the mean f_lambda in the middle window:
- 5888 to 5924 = 4.1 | 1.21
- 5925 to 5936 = 0.9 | 1.26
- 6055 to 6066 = 0.2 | 1.38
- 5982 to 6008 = 0.0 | 1.38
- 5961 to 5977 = -0.5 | 1.42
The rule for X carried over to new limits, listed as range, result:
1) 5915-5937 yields 1.175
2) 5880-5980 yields 0.9338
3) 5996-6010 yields 1.278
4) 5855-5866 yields 1.286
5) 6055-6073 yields 1.319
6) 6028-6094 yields 1.245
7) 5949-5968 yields 1.295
